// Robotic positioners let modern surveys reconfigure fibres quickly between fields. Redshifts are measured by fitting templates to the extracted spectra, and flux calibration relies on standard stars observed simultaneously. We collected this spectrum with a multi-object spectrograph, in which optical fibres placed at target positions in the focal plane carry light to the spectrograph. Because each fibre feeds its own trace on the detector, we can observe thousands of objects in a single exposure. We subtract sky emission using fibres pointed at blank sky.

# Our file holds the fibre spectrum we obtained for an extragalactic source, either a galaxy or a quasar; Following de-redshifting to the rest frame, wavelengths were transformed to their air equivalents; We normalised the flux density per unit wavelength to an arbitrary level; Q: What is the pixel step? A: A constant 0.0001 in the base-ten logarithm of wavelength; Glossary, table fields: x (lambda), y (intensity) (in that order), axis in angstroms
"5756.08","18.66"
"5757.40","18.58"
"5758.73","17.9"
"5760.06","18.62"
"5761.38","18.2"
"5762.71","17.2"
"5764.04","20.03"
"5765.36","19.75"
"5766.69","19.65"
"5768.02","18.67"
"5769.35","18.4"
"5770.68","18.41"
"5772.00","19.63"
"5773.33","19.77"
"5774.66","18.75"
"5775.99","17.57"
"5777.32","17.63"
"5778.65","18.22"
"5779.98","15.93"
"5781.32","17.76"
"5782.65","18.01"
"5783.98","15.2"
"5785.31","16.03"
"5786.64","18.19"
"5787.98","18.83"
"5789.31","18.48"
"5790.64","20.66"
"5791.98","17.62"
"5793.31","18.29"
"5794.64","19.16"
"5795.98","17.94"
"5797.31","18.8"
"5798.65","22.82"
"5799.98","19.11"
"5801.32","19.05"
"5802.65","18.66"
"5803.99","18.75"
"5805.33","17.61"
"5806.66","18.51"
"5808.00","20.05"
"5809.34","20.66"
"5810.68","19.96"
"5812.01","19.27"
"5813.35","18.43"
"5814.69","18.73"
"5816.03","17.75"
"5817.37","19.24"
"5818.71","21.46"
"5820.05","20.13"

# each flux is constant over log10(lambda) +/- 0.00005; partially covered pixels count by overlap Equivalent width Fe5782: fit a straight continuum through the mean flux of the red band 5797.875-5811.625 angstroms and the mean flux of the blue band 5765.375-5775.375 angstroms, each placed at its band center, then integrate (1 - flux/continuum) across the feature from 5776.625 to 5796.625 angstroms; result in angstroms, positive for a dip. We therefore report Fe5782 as 1.47 angstroms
